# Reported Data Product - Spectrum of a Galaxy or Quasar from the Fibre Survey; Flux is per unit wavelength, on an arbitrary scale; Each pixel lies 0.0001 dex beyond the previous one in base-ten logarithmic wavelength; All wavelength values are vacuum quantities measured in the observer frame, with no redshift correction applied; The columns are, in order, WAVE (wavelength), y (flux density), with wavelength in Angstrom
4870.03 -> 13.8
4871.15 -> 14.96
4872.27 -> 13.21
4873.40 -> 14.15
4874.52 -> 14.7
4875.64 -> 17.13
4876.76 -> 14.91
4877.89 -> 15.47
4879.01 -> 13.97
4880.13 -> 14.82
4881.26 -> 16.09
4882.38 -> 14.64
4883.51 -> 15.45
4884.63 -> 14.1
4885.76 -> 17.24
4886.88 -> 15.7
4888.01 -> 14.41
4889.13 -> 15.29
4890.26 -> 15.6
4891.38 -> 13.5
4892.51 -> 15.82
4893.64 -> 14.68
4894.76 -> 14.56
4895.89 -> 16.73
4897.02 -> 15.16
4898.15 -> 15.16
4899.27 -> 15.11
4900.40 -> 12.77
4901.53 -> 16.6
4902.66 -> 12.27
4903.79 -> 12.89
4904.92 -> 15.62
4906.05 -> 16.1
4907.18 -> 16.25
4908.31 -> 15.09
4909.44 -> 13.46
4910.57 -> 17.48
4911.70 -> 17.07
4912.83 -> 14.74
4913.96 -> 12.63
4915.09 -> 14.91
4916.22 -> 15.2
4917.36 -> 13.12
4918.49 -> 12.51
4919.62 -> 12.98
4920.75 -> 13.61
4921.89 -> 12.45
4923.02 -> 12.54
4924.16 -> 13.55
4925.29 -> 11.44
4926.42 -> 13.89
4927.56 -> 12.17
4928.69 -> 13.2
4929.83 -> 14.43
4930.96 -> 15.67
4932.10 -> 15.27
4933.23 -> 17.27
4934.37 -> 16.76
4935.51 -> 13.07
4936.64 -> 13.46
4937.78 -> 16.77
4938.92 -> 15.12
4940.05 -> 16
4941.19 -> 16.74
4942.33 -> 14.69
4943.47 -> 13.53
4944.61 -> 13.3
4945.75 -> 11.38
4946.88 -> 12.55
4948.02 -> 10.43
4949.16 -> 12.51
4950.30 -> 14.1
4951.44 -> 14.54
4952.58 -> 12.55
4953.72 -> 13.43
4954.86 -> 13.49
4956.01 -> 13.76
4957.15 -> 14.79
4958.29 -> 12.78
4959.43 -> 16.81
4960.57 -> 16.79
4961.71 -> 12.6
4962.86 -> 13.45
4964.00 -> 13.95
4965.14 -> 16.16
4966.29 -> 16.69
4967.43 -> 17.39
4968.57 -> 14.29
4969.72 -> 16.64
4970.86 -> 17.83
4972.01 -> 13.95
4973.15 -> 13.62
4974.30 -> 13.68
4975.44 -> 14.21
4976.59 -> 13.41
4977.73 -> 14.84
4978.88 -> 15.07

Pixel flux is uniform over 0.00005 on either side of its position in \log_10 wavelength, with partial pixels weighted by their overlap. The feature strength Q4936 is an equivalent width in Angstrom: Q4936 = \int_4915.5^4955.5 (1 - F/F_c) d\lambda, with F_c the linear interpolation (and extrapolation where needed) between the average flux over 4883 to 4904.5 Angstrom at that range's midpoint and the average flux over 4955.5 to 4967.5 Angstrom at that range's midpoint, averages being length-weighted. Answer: 2.93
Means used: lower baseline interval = 14.9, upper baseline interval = 14.9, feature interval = 13.8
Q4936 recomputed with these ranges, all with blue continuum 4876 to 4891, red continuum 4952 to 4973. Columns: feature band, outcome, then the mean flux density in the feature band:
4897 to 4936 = 1.83 Angstrom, 14.3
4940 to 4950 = 1.05 Angstrom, 13.3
